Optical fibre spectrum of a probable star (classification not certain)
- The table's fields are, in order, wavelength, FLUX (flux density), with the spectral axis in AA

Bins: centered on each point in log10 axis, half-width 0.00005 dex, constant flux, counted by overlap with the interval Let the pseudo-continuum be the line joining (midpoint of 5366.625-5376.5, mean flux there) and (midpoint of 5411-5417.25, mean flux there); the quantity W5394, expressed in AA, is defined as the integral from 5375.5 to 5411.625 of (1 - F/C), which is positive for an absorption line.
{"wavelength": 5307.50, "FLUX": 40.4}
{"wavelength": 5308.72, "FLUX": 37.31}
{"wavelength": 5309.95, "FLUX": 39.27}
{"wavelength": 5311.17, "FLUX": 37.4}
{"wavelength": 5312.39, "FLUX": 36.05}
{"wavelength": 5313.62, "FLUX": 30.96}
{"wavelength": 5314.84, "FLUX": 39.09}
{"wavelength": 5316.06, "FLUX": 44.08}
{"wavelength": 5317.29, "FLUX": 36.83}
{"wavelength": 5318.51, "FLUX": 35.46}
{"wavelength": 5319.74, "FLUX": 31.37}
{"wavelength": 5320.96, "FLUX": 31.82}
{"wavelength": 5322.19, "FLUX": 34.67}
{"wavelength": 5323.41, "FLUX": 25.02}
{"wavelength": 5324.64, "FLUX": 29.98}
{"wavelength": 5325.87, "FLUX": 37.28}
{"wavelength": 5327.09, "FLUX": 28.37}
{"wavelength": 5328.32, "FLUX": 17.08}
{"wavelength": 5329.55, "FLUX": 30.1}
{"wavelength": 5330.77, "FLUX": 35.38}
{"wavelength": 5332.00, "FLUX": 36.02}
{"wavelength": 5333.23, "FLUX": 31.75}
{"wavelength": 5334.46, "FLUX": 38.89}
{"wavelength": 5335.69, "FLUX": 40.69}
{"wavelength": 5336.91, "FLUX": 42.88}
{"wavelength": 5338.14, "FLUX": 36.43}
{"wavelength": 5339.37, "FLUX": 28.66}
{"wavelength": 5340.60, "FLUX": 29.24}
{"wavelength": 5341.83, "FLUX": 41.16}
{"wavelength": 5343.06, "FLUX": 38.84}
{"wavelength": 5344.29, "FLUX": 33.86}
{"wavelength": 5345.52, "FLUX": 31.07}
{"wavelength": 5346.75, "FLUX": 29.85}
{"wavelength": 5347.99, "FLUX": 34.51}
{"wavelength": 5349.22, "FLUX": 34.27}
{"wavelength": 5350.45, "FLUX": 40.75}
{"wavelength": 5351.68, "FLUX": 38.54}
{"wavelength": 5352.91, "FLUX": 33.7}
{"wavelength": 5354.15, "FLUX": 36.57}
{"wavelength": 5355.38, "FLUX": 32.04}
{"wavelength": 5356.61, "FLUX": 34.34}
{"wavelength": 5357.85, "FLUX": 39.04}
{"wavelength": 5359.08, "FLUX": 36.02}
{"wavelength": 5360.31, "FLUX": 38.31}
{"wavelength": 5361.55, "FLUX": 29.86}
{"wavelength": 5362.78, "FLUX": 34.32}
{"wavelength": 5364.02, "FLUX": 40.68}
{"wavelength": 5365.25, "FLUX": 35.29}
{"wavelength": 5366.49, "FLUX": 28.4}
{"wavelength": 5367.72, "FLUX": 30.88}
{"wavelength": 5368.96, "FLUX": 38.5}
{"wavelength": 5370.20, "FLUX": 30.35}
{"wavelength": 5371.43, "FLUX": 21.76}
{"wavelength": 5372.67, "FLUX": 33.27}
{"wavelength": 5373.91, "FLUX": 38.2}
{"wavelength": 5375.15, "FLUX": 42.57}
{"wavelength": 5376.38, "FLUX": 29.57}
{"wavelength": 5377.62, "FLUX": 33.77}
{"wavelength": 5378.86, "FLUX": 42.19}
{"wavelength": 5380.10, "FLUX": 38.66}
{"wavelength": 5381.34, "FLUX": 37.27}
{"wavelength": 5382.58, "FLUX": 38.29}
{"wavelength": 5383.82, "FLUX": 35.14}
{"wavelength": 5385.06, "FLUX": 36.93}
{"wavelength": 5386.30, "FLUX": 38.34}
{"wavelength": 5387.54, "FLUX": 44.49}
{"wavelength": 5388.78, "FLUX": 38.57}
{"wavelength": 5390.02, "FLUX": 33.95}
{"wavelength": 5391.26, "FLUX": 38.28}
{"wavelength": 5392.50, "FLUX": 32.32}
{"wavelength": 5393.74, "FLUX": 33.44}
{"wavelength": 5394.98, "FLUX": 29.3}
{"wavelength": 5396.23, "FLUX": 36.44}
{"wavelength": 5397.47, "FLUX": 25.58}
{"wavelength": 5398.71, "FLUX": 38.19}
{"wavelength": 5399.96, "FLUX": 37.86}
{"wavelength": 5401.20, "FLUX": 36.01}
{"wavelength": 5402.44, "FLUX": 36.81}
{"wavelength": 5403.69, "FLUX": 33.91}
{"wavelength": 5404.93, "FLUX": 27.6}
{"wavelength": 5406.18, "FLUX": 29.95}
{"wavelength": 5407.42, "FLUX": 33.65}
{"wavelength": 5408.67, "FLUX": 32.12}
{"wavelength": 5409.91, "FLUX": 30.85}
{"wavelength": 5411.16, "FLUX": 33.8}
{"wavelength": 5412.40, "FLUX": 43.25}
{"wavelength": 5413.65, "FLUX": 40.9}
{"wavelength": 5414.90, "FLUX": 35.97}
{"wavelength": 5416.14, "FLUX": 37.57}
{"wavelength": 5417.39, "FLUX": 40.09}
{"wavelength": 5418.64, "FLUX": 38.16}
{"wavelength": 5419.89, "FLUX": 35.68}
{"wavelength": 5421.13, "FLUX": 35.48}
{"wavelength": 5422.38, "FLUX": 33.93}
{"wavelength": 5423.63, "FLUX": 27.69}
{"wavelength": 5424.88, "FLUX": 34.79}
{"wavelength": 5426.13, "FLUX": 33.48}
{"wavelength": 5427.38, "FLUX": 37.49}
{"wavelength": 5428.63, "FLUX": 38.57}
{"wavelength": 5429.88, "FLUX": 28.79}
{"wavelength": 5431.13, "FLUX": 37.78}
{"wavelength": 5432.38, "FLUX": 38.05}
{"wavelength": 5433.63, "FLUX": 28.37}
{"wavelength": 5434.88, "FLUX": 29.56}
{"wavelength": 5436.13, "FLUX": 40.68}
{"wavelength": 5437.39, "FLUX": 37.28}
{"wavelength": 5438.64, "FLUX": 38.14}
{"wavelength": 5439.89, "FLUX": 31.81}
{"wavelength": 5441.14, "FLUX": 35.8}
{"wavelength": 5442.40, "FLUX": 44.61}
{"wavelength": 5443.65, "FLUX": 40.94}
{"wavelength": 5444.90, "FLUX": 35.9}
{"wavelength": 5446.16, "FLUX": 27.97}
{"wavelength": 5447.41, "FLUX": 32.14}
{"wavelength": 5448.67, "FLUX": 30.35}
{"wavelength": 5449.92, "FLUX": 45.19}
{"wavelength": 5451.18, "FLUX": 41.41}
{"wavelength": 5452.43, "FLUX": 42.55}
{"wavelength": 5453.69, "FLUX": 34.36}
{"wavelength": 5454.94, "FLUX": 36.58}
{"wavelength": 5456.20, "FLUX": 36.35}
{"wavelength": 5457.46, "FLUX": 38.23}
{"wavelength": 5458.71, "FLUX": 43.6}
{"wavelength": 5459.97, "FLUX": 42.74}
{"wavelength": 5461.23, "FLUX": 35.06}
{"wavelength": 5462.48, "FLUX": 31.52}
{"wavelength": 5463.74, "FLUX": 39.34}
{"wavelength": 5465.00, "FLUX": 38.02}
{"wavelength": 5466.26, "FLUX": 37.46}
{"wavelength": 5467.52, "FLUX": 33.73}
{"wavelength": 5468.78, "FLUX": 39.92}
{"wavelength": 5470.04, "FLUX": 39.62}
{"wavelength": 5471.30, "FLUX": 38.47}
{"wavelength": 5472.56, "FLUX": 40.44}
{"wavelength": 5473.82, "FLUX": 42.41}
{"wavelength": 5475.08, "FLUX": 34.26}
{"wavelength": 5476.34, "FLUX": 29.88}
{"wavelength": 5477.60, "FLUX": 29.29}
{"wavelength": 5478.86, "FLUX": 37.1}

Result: 0.9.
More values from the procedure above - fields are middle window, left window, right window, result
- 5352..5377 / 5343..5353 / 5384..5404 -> 0.67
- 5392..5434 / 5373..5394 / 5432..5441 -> 1.50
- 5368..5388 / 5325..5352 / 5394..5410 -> -1.53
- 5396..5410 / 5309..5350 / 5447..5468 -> 1.14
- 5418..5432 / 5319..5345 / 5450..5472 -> 0.82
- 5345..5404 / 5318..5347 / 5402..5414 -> -2.62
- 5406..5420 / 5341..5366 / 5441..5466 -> 0.23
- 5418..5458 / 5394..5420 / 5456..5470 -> 0.77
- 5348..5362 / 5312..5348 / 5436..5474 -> -0.46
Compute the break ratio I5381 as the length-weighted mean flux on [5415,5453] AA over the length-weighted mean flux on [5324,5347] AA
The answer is 1.1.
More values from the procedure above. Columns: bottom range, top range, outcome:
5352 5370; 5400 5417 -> 1.01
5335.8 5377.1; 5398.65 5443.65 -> 1.02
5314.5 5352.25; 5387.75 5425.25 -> 1.02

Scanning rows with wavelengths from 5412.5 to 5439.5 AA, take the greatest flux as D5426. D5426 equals 40.9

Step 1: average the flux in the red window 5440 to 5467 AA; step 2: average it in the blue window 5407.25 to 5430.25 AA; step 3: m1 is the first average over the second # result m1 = 1.1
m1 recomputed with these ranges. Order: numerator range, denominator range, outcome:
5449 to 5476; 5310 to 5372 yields 1.12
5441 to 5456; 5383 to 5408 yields 1.07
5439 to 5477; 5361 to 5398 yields 1.07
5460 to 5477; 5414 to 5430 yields 1.05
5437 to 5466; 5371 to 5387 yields 1.04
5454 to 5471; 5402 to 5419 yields 1.07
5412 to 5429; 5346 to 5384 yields 1.04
